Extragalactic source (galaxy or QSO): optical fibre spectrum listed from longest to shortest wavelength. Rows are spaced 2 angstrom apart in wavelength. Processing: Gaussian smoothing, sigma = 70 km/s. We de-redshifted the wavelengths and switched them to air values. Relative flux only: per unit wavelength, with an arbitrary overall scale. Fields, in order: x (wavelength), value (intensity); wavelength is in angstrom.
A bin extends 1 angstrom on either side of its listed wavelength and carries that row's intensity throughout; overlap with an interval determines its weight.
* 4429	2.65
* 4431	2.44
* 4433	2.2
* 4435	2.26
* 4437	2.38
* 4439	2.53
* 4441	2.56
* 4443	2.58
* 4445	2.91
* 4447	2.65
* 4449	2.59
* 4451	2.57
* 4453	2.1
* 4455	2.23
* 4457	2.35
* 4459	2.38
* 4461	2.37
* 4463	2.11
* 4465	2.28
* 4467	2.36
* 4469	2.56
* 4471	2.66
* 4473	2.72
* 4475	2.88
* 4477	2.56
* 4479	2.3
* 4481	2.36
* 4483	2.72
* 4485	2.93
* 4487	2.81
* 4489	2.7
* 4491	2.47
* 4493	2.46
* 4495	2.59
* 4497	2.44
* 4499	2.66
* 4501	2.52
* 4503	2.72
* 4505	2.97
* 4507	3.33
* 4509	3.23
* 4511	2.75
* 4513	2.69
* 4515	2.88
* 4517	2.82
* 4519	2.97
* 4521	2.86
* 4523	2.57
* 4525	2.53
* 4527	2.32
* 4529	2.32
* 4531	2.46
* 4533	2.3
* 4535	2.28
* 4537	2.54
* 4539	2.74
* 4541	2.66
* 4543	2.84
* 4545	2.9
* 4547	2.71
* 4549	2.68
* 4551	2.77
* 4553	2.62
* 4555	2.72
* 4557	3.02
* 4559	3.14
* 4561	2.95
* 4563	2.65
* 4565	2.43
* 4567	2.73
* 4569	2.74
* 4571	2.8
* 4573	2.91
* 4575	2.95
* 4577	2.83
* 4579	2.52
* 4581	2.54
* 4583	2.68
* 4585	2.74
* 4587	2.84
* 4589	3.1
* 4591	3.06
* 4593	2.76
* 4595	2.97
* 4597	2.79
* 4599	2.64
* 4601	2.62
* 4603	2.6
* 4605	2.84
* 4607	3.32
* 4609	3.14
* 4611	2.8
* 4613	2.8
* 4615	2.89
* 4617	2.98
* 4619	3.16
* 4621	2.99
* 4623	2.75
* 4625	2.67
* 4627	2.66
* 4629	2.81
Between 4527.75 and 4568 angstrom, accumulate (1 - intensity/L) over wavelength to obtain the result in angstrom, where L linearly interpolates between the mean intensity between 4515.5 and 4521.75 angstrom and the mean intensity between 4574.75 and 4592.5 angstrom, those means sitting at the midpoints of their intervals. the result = 2.47 angstrom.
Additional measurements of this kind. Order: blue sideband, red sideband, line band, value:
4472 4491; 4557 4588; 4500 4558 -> 0.0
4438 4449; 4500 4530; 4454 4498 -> 3.1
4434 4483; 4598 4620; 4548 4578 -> -0.4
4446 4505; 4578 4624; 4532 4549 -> 0.4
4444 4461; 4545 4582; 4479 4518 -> -2.1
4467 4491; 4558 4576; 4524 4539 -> 1.8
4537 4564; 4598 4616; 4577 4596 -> 0.2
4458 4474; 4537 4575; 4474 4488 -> -0.9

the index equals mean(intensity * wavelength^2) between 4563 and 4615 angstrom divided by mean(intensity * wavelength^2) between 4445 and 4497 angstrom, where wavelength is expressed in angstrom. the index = 1.2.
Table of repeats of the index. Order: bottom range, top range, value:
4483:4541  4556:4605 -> 1.08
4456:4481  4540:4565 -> 1.18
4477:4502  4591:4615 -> 1.16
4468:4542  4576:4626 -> 1.12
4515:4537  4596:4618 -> 1.16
